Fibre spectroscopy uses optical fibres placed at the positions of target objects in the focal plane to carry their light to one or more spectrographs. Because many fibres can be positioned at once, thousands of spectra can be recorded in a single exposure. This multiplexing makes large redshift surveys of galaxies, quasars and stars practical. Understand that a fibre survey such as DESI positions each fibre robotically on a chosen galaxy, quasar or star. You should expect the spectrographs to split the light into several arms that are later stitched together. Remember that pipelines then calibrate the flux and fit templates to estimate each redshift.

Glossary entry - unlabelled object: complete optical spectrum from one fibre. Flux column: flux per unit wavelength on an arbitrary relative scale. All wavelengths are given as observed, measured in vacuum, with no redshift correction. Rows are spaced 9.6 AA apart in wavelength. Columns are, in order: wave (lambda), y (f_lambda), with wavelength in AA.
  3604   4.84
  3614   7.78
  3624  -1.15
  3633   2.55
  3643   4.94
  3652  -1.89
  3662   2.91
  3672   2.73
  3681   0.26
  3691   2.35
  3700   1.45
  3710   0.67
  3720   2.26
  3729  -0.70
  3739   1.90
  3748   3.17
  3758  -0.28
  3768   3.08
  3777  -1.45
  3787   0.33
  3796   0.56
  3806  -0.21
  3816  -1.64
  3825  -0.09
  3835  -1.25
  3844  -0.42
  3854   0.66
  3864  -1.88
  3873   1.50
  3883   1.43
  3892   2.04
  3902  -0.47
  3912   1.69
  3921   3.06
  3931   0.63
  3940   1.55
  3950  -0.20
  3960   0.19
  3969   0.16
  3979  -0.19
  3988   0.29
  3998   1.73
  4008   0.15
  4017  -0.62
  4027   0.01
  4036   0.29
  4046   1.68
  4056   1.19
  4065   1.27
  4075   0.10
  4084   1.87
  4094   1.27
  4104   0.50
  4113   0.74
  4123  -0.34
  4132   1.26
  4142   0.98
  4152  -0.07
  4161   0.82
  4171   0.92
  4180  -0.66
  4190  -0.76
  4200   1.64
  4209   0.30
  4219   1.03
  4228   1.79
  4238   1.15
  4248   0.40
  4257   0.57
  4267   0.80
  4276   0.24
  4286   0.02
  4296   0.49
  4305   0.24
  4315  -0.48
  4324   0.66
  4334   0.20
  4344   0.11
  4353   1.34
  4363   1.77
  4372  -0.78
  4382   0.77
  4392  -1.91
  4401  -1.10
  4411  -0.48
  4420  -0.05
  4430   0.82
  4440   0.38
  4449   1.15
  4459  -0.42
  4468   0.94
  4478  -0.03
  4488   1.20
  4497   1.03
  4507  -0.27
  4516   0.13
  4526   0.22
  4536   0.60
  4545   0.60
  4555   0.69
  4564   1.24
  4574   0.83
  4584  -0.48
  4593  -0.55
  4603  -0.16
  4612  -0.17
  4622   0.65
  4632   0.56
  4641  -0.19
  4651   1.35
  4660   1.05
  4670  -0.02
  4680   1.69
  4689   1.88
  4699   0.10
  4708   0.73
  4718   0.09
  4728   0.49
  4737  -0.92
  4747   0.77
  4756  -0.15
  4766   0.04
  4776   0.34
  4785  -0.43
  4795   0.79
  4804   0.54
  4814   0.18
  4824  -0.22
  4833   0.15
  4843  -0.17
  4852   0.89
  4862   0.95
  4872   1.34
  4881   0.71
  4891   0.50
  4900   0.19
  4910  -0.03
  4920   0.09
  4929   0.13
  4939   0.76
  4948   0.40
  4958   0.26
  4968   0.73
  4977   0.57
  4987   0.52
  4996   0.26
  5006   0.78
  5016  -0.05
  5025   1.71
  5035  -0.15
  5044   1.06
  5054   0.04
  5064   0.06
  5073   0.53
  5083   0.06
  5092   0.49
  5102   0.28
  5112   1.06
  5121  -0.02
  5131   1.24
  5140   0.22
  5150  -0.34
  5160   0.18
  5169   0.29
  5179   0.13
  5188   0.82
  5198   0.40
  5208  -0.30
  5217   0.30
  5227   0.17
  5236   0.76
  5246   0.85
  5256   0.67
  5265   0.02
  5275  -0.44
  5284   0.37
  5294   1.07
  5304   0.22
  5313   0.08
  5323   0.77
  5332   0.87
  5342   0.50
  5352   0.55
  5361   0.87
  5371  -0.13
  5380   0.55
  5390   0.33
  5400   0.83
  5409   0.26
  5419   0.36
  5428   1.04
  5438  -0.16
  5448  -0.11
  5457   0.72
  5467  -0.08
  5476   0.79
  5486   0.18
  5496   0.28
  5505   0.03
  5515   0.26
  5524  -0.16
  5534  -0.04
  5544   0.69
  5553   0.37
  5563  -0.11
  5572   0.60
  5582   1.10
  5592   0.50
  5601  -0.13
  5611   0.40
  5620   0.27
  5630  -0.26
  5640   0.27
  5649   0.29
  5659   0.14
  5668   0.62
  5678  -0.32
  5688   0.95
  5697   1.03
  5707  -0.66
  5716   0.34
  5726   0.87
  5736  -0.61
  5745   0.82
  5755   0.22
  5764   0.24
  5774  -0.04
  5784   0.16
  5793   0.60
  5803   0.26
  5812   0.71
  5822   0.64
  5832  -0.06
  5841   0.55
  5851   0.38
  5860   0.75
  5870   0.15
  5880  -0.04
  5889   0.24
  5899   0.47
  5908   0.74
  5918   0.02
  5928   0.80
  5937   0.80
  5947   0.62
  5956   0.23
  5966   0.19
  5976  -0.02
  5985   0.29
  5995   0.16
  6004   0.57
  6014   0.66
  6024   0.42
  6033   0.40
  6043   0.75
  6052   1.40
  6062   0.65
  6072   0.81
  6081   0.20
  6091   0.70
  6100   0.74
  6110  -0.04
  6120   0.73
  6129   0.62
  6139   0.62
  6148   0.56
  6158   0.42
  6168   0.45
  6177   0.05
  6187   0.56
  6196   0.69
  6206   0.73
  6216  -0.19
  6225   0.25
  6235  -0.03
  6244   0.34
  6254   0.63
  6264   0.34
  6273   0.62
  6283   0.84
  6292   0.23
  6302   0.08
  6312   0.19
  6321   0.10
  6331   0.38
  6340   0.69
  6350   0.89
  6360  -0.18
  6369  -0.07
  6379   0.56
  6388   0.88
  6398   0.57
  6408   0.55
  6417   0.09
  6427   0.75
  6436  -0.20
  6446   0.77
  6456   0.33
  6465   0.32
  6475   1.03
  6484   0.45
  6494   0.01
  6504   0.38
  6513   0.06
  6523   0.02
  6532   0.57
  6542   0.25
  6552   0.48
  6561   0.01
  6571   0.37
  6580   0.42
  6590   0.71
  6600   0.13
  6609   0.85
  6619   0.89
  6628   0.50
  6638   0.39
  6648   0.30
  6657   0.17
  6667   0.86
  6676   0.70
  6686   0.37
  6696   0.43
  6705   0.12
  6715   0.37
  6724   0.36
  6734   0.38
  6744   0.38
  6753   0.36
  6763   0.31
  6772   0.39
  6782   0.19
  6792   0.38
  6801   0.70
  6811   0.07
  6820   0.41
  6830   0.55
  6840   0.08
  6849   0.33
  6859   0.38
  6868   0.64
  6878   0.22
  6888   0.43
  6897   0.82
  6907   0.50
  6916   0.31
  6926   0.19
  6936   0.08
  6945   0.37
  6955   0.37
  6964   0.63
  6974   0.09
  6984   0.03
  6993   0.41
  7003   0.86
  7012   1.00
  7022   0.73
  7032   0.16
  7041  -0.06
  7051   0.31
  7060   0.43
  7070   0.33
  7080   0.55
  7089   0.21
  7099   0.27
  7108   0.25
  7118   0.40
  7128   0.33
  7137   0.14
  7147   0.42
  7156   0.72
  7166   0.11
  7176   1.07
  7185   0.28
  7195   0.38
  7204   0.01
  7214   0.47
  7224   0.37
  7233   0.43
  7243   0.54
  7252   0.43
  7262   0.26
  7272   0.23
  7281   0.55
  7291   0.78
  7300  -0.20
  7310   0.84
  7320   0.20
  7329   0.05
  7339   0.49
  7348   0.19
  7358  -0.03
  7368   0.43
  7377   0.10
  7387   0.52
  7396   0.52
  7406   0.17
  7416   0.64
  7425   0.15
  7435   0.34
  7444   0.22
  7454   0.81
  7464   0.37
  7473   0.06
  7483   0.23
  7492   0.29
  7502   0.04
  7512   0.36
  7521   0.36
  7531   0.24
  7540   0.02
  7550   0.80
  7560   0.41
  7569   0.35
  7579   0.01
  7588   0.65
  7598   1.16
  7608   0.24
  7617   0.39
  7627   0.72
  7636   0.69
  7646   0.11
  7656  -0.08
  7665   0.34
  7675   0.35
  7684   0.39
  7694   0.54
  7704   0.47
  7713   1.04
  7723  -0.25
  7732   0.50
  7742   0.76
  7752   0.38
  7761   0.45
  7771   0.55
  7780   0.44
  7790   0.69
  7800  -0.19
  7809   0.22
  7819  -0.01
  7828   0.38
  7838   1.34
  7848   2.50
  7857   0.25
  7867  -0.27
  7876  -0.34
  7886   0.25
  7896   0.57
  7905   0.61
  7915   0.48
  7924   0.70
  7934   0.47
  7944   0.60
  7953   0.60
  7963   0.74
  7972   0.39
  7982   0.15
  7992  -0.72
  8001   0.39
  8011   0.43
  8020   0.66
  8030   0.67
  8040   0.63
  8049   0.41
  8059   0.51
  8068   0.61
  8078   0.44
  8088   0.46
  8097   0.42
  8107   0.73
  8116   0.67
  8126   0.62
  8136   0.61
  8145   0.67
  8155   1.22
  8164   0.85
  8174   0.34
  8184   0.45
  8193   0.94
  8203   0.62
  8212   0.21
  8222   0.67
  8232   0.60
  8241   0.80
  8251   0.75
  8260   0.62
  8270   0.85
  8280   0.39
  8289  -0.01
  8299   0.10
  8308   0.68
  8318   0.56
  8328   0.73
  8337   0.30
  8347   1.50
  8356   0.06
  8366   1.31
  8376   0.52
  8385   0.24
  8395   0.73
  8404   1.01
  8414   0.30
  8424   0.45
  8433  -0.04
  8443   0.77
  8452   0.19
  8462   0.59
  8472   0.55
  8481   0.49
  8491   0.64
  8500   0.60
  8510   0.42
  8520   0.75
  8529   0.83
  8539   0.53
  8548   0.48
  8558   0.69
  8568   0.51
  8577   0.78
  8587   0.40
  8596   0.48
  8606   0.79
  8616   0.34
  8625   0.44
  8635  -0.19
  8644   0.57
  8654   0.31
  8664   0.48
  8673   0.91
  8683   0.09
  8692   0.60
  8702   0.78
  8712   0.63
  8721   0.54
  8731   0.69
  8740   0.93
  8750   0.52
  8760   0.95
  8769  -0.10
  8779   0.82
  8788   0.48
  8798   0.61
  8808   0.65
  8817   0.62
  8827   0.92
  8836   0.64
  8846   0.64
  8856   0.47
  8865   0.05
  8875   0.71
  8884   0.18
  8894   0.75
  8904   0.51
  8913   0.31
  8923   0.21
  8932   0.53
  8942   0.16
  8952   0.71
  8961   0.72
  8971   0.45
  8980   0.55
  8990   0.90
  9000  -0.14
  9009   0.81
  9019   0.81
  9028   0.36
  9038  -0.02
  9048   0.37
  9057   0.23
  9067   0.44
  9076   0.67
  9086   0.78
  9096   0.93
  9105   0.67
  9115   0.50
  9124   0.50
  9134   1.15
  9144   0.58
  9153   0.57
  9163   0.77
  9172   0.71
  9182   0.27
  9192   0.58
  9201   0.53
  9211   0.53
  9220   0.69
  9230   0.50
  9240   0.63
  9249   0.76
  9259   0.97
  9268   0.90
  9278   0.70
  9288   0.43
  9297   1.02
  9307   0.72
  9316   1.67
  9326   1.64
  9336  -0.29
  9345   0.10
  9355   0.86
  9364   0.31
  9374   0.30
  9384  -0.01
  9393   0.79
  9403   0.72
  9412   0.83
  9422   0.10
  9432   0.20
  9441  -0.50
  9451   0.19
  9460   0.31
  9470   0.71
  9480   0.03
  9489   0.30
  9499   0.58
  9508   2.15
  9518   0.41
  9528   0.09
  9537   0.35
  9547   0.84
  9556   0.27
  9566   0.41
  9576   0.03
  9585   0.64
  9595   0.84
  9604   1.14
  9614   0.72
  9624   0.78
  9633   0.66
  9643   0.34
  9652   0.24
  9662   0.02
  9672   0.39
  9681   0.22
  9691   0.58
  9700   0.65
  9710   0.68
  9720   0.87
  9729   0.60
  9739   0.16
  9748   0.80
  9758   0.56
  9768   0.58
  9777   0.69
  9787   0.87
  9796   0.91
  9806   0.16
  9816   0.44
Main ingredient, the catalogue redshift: 1.104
